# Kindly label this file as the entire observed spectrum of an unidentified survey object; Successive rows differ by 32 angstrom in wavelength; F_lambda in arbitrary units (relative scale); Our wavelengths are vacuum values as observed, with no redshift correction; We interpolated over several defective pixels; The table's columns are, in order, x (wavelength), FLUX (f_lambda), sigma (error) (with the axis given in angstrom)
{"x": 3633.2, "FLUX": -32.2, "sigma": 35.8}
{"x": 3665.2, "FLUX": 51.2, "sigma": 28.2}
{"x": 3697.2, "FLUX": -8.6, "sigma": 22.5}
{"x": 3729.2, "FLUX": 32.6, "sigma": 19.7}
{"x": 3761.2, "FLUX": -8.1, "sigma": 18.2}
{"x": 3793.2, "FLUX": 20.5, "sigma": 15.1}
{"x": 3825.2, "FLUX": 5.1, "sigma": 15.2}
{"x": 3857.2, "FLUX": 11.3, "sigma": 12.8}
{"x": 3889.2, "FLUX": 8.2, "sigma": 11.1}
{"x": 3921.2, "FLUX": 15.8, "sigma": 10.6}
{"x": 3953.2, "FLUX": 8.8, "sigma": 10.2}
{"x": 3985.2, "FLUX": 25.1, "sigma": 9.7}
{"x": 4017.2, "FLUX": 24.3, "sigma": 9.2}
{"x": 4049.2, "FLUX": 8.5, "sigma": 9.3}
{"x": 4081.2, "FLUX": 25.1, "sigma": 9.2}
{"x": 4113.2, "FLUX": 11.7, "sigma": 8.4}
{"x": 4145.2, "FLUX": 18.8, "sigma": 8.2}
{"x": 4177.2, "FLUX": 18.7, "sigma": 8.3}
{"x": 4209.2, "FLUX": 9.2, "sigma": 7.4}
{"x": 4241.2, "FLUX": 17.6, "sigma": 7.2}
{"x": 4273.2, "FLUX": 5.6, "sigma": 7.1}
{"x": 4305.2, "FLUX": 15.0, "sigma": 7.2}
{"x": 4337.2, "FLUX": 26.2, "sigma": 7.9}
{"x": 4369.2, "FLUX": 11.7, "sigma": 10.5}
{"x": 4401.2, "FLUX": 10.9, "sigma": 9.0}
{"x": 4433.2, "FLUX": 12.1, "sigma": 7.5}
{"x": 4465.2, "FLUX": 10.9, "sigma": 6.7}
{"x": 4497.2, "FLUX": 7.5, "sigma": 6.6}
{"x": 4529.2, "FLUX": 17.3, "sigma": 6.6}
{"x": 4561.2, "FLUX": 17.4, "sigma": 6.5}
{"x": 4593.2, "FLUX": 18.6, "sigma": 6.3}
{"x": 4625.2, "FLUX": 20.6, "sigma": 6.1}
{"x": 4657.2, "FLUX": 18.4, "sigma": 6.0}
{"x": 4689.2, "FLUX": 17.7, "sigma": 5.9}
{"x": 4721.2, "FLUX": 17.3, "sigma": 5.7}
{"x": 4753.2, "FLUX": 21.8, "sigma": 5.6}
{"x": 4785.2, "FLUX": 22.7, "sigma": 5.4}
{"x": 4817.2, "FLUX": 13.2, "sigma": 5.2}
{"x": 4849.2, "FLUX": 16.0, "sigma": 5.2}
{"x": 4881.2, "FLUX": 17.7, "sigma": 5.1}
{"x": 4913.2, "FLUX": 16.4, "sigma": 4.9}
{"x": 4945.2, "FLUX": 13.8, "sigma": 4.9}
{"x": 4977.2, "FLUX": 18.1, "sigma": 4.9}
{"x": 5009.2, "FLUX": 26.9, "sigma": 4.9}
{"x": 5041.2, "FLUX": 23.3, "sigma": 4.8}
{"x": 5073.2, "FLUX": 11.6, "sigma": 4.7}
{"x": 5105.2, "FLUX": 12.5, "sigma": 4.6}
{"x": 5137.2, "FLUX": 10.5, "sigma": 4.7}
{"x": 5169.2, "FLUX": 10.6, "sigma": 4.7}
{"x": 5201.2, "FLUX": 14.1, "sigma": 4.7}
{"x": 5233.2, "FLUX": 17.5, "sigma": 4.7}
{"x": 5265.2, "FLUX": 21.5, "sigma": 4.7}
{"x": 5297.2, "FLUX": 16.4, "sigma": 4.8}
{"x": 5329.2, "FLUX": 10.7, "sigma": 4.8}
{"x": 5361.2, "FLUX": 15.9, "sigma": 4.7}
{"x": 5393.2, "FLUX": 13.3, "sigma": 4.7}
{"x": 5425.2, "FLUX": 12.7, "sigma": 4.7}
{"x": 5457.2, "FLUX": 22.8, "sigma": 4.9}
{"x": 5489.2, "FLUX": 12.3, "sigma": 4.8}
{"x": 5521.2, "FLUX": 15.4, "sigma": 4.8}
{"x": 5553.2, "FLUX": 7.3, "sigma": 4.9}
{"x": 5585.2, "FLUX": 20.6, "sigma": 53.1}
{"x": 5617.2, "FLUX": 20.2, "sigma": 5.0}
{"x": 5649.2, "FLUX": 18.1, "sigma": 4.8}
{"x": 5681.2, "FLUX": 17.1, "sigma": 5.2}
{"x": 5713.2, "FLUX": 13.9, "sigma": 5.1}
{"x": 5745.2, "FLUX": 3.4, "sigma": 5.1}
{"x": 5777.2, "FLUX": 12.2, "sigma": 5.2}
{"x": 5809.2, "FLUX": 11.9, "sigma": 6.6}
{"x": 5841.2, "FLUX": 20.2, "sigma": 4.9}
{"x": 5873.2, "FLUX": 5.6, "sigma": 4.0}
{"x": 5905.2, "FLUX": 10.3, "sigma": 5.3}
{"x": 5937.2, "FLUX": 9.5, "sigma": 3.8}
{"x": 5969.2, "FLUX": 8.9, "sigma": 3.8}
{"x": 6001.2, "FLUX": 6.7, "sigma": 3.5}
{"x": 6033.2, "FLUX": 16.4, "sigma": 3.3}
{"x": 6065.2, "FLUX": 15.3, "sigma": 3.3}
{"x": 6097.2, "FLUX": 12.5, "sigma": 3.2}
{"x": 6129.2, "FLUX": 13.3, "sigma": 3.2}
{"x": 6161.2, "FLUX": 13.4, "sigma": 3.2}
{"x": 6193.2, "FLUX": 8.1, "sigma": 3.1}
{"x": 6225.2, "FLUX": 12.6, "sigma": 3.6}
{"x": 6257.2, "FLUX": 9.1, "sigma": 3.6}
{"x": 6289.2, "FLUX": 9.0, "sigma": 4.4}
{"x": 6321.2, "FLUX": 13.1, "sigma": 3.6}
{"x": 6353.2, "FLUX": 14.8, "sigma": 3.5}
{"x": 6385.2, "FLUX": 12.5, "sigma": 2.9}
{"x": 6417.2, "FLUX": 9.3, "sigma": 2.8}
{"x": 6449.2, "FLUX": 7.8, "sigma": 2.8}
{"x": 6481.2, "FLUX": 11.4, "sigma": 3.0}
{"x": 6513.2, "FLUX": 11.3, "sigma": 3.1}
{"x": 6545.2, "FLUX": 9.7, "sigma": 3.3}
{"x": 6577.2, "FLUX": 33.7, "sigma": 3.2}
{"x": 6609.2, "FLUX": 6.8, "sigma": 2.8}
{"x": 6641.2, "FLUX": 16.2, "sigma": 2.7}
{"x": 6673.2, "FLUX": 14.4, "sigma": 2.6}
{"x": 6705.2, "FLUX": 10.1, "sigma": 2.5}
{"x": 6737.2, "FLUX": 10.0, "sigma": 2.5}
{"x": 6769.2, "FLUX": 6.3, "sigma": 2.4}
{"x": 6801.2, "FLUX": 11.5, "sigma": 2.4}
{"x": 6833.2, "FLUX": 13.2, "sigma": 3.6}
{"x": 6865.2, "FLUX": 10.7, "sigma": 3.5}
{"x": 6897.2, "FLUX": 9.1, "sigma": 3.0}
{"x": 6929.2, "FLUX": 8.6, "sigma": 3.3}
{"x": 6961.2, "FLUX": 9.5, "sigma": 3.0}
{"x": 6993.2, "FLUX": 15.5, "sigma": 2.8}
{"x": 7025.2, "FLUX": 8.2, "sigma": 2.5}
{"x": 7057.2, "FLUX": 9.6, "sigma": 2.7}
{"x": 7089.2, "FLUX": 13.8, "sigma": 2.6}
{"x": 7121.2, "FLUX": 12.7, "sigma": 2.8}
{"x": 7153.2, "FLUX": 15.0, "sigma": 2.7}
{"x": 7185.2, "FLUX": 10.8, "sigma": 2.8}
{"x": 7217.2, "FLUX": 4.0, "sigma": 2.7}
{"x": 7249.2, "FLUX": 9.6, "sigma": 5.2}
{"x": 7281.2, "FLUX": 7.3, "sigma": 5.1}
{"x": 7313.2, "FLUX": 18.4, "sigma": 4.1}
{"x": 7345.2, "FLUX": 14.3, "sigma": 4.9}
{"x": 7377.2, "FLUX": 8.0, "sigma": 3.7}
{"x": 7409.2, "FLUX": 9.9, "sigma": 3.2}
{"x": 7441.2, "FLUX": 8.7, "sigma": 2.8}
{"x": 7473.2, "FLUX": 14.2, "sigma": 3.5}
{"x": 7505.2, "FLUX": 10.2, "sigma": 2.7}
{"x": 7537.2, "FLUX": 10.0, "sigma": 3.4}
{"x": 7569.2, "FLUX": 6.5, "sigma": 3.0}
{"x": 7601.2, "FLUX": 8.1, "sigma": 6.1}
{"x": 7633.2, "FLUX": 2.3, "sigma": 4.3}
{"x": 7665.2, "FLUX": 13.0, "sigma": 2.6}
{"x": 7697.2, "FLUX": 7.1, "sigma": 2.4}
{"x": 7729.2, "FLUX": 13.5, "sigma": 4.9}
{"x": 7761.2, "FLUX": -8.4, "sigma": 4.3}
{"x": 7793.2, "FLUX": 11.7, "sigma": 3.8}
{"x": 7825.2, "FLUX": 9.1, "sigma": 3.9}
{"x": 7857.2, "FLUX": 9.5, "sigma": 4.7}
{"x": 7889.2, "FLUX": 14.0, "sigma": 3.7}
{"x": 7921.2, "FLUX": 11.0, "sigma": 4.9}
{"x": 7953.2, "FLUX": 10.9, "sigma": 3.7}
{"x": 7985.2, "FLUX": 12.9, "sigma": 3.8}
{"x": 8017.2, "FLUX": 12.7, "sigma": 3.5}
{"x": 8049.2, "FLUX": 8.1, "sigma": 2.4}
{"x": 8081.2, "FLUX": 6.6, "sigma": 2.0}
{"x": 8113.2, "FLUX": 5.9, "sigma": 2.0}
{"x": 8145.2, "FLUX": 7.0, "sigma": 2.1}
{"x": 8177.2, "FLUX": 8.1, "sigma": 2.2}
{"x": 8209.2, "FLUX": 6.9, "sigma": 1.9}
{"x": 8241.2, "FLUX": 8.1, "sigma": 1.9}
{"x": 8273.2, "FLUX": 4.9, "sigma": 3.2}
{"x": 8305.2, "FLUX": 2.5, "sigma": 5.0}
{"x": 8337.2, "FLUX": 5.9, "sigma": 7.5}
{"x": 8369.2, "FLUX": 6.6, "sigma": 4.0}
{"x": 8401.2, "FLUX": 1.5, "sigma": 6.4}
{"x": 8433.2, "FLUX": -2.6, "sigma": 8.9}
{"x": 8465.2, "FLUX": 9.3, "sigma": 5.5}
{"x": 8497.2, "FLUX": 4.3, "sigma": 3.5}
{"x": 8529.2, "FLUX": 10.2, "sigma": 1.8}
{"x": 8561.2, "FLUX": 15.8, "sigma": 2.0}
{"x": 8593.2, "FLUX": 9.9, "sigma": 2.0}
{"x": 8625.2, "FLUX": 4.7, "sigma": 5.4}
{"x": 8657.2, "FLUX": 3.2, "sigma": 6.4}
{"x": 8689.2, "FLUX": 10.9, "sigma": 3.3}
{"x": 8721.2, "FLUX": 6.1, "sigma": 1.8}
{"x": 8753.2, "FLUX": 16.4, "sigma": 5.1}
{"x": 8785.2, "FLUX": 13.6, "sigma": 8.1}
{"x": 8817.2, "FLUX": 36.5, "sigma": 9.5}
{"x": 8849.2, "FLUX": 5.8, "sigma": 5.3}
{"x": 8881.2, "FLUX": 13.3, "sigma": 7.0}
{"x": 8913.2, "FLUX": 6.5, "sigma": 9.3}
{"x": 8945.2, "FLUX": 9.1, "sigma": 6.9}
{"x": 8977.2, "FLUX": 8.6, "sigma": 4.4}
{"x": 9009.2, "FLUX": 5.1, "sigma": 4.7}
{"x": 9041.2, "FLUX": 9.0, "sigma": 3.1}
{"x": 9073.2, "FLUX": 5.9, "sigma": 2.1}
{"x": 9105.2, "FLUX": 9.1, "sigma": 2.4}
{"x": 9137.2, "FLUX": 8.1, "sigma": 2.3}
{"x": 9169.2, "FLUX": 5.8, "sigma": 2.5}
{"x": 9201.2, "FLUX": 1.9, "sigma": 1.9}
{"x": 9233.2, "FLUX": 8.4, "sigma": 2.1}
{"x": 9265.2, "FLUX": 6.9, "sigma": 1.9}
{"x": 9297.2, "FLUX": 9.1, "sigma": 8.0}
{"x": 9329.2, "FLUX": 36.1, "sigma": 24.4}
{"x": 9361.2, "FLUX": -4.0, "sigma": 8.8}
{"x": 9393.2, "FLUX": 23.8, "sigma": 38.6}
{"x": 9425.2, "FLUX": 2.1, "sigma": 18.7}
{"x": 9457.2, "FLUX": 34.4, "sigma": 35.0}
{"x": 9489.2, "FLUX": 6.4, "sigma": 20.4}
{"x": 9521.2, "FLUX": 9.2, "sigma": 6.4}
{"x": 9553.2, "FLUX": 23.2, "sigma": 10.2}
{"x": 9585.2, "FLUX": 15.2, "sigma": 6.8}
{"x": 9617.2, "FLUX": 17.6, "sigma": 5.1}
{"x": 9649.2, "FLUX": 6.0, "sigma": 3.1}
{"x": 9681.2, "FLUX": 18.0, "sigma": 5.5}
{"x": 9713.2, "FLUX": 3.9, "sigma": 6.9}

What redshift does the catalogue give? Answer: 0.763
